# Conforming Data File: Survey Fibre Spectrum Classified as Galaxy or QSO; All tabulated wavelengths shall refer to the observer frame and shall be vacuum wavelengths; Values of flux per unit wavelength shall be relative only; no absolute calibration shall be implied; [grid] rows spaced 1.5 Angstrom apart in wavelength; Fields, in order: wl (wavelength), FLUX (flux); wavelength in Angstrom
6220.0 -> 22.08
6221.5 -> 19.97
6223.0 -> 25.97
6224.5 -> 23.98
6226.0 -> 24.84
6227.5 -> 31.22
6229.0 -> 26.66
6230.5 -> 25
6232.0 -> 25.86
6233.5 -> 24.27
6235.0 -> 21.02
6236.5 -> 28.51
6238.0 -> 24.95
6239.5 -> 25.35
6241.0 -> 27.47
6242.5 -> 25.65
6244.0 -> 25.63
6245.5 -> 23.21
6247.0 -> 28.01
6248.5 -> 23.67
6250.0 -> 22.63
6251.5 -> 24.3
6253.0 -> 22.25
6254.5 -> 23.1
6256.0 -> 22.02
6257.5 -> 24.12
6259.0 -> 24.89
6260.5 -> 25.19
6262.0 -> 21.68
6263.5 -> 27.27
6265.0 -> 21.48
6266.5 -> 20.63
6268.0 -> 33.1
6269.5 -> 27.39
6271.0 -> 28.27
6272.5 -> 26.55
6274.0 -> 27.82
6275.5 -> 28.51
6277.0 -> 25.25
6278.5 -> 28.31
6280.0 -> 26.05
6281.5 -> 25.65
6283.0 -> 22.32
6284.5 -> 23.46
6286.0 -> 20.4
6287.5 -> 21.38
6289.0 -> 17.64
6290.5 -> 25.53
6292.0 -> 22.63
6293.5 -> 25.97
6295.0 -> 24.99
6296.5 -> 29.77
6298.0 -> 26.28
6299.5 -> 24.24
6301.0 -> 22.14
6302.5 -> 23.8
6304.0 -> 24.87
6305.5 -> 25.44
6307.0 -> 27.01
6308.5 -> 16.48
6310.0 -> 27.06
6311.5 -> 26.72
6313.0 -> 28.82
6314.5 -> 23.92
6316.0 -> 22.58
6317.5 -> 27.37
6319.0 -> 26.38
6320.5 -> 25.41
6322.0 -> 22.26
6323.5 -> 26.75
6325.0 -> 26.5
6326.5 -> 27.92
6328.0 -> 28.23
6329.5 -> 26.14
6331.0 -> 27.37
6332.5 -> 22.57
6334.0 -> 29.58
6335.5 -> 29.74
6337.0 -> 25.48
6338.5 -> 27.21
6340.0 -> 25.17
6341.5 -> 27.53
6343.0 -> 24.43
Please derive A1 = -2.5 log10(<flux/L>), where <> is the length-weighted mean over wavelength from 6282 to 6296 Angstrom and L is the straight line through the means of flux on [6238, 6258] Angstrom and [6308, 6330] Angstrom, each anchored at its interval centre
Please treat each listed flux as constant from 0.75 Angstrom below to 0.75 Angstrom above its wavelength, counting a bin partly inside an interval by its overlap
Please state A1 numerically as 0.101 mag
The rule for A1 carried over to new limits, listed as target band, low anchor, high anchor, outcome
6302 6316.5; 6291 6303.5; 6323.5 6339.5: 0.04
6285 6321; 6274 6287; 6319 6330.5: 0.05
